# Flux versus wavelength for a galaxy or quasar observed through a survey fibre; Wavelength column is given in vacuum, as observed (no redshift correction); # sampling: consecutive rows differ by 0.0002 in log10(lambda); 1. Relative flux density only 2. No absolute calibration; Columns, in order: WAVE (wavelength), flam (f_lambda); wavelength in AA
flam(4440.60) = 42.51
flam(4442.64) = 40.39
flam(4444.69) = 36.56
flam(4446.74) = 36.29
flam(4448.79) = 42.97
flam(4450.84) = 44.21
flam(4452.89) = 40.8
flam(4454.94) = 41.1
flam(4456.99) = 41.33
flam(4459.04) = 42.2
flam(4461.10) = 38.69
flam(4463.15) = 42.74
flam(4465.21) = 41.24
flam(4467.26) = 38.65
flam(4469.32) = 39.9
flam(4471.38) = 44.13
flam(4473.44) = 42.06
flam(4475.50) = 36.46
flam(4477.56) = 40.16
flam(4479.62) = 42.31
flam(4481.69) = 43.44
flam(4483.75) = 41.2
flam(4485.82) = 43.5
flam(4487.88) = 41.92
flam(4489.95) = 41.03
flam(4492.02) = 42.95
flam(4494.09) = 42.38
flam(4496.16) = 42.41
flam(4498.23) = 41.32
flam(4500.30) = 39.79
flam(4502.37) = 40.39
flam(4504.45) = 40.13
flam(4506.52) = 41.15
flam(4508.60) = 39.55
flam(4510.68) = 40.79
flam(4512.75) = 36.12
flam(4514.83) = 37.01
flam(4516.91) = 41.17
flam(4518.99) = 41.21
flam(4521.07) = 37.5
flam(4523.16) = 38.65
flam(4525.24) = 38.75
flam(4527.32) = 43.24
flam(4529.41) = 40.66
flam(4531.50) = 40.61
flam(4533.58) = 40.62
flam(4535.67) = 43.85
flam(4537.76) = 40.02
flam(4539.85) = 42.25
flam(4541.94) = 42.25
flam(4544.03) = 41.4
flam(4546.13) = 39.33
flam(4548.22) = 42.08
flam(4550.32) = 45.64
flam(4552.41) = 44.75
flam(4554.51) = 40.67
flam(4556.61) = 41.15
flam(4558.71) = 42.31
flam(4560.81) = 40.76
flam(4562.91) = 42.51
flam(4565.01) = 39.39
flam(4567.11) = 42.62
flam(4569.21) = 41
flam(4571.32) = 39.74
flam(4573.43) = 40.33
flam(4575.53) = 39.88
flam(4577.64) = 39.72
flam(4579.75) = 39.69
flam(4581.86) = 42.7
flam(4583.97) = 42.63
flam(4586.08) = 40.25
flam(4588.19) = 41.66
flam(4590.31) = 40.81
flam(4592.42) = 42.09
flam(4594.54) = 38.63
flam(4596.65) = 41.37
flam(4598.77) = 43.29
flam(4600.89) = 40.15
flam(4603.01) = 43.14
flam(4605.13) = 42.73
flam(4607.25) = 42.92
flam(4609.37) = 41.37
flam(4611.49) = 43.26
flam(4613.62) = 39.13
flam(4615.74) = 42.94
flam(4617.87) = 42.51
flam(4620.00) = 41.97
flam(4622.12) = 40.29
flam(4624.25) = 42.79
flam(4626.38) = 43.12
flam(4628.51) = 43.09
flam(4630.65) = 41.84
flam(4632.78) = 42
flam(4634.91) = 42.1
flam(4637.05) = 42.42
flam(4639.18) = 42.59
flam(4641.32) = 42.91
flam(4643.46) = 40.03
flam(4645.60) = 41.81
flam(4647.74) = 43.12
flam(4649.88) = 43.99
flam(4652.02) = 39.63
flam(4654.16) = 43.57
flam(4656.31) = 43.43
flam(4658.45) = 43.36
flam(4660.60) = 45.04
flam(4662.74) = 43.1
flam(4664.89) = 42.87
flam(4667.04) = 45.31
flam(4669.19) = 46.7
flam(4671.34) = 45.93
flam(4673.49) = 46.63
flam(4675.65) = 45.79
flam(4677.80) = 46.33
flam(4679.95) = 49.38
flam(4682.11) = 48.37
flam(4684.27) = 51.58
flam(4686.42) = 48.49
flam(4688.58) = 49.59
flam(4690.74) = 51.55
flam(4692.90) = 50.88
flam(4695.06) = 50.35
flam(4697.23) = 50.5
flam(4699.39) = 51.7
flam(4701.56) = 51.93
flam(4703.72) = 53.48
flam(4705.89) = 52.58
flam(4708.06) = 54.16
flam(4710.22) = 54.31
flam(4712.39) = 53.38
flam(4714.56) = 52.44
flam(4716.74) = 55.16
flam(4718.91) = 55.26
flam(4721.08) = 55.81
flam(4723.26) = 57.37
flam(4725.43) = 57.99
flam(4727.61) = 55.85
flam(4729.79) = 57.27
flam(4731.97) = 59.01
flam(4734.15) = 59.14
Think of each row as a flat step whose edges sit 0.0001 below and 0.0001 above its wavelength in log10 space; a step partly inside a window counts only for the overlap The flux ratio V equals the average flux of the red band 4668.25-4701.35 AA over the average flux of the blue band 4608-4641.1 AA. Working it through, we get 1.16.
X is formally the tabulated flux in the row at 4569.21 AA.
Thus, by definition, 41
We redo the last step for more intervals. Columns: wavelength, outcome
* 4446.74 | 36.29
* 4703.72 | 53.48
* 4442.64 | 40.39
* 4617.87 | 42.51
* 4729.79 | 57.27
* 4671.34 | 45.93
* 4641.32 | 42.91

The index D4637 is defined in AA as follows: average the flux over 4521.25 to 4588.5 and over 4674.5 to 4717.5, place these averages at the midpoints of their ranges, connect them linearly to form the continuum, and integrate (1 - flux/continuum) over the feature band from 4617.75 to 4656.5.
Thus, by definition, 3.9 AA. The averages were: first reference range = 41.2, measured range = 42.2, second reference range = 51.1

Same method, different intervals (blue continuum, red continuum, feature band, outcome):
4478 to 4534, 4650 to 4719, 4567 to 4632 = 4.9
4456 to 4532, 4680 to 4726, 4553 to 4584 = 2.7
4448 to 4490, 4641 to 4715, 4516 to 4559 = 2.1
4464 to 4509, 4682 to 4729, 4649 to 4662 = 1.8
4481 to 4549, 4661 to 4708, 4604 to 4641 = 3.0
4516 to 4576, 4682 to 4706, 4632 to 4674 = 4.3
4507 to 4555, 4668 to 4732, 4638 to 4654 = 2.1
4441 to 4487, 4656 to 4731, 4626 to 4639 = 1.5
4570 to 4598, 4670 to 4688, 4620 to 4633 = 0.5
